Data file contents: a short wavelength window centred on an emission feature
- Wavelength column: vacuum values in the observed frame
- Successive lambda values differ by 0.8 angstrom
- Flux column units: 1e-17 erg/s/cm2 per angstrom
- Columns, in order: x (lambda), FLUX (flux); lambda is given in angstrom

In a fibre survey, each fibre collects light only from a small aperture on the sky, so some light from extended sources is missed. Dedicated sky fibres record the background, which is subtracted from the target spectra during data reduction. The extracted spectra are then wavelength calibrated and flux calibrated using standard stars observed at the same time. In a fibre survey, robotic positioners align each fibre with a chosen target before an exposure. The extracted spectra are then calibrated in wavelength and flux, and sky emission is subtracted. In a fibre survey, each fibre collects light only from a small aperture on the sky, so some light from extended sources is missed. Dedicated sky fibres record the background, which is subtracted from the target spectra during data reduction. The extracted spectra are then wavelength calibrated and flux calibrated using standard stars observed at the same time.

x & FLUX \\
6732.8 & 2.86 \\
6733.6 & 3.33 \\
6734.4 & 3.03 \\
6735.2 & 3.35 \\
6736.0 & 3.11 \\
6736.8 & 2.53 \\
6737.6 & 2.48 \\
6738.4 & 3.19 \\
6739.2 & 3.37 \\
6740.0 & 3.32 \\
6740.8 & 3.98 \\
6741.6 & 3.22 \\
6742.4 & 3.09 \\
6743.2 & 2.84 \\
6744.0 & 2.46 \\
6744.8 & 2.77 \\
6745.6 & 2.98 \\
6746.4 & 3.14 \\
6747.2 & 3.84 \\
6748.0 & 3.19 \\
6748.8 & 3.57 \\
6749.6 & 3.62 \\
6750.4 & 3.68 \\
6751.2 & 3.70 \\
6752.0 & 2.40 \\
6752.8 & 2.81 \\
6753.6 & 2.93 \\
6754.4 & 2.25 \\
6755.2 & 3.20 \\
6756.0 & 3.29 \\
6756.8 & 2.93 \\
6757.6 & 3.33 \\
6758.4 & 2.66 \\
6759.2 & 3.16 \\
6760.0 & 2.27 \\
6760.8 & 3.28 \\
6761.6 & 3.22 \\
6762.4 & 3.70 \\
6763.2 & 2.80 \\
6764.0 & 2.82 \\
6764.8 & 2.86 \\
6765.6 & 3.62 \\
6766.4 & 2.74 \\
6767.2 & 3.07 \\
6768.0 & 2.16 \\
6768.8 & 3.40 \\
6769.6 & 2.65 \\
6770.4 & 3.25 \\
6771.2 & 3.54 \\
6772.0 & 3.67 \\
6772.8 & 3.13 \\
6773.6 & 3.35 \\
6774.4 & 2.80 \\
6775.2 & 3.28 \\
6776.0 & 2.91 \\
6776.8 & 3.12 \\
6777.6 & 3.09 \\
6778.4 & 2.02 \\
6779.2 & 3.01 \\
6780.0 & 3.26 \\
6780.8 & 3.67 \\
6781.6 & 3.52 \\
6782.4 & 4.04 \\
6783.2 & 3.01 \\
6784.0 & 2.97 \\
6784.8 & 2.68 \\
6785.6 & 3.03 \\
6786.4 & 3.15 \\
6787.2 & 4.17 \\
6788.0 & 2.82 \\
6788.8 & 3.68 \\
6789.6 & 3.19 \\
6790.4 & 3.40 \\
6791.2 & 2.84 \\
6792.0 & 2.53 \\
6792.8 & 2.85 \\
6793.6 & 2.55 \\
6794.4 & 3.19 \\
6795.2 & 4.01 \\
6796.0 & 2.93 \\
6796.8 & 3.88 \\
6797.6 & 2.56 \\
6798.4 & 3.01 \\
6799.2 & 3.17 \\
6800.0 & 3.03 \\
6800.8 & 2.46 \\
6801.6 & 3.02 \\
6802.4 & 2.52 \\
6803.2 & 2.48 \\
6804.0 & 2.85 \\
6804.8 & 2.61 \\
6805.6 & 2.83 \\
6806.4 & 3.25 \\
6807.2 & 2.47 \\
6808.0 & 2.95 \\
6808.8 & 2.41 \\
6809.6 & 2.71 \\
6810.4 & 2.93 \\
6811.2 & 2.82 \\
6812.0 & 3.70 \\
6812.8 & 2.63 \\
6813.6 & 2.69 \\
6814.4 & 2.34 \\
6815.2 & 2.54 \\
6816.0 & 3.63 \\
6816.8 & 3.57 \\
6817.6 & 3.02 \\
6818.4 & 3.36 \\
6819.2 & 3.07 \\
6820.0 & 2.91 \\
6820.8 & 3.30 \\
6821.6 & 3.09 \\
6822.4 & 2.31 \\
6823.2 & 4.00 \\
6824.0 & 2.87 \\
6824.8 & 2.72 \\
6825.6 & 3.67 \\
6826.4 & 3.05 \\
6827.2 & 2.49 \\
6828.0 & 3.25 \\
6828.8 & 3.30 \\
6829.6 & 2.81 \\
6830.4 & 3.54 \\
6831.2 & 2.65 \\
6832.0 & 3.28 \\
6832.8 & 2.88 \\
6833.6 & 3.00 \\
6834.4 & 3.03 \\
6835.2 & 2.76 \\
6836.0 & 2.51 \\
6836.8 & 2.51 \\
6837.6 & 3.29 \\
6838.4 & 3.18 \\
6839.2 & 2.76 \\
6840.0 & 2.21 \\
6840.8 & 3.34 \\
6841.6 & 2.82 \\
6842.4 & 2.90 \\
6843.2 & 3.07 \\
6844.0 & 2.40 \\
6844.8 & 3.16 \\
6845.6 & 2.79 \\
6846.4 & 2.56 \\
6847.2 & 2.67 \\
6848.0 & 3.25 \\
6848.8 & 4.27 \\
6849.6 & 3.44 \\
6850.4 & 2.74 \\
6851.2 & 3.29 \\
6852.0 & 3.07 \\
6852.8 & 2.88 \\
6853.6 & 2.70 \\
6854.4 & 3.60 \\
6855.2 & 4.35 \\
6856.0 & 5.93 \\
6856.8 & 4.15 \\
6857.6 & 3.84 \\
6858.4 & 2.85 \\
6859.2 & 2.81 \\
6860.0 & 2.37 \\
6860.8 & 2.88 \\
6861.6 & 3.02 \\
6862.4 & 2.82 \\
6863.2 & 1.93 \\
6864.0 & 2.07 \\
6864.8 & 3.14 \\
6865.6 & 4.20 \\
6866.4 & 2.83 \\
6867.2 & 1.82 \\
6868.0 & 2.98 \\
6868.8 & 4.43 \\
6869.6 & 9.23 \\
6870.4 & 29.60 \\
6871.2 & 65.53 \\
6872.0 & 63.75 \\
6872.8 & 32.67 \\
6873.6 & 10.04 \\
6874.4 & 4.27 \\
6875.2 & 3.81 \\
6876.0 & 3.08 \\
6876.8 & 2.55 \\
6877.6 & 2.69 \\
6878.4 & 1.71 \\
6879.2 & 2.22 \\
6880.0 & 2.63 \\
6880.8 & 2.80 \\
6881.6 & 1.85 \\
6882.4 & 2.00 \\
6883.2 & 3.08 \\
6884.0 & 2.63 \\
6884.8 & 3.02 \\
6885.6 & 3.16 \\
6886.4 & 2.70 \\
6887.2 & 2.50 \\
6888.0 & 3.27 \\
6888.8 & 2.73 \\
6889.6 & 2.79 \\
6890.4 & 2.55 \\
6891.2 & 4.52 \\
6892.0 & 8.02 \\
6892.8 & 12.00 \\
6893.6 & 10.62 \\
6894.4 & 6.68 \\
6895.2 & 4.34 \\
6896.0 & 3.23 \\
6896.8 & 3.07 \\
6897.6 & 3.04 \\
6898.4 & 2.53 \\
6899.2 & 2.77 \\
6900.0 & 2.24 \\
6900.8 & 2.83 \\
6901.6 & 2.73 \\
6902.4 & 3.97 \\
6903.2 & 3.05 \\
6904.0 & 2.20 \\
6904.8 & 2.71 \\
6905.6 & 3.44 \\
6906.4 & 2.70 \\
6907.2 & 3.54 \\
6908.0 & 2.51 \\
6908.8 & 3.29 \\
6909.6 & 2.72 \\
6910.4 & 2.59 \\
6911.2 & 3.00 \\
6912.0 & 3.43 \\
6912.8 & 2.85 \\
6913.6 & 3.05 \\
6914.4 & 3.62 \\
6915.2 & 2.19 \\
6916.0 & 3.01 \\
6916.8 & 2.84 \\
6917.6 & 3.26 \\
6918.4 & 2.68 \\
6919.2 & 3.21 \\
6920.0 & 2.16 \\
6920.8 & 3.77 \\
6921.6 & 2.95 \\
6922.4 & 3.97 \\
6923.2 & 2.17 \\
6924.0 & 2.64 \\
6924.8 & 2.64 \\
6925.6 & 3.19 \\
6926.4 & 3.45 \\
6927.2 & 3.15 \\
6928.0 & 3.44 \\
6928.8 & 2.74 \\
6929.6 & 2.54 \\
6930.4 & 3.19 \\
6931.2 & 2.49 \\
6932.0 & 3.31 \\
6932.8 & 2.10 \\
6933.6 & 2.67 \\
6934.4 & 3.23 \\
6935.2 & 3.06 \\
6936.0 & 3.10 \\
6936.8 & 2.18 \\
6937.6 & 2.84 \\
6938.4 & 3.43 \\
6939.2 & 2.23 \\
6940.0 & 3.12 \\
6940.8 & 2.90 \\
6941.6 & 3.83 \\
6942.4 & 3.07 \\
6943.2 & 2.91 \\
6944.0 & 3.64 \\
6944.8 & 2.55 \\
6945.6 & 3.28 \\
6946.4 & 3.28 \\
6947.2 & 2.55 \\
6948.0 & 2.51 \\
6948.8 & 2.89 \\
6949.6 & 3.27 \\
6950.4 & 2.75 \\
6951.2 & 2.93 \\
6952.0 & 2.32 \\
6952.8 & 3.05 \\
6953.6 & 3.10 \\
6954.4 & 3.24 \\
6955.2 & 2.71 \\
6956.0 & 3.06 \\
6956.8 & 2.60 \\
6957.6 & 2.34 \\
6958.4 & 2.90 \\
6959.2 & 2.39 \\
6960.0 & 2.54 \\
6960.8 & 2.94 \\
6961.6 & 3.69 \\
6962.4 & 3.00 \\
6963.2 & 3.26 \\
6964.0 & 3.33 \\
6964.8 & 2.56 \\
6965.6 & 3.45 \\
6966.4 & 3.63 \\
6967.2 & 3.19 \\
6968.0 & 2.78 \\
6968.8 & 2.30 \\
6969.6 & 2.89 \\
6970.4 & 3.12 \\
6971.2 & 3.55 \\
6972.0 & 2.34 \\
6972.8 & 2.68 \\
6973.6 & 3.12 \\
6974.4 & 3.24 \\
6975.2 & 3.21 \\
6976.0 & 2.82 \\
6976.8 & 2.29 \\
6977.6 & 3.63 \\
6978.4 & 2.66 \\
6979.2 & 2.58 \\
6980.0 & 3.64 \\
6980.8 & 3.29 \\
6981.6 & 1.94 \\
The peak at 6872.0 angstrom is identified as H-alpha 6563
